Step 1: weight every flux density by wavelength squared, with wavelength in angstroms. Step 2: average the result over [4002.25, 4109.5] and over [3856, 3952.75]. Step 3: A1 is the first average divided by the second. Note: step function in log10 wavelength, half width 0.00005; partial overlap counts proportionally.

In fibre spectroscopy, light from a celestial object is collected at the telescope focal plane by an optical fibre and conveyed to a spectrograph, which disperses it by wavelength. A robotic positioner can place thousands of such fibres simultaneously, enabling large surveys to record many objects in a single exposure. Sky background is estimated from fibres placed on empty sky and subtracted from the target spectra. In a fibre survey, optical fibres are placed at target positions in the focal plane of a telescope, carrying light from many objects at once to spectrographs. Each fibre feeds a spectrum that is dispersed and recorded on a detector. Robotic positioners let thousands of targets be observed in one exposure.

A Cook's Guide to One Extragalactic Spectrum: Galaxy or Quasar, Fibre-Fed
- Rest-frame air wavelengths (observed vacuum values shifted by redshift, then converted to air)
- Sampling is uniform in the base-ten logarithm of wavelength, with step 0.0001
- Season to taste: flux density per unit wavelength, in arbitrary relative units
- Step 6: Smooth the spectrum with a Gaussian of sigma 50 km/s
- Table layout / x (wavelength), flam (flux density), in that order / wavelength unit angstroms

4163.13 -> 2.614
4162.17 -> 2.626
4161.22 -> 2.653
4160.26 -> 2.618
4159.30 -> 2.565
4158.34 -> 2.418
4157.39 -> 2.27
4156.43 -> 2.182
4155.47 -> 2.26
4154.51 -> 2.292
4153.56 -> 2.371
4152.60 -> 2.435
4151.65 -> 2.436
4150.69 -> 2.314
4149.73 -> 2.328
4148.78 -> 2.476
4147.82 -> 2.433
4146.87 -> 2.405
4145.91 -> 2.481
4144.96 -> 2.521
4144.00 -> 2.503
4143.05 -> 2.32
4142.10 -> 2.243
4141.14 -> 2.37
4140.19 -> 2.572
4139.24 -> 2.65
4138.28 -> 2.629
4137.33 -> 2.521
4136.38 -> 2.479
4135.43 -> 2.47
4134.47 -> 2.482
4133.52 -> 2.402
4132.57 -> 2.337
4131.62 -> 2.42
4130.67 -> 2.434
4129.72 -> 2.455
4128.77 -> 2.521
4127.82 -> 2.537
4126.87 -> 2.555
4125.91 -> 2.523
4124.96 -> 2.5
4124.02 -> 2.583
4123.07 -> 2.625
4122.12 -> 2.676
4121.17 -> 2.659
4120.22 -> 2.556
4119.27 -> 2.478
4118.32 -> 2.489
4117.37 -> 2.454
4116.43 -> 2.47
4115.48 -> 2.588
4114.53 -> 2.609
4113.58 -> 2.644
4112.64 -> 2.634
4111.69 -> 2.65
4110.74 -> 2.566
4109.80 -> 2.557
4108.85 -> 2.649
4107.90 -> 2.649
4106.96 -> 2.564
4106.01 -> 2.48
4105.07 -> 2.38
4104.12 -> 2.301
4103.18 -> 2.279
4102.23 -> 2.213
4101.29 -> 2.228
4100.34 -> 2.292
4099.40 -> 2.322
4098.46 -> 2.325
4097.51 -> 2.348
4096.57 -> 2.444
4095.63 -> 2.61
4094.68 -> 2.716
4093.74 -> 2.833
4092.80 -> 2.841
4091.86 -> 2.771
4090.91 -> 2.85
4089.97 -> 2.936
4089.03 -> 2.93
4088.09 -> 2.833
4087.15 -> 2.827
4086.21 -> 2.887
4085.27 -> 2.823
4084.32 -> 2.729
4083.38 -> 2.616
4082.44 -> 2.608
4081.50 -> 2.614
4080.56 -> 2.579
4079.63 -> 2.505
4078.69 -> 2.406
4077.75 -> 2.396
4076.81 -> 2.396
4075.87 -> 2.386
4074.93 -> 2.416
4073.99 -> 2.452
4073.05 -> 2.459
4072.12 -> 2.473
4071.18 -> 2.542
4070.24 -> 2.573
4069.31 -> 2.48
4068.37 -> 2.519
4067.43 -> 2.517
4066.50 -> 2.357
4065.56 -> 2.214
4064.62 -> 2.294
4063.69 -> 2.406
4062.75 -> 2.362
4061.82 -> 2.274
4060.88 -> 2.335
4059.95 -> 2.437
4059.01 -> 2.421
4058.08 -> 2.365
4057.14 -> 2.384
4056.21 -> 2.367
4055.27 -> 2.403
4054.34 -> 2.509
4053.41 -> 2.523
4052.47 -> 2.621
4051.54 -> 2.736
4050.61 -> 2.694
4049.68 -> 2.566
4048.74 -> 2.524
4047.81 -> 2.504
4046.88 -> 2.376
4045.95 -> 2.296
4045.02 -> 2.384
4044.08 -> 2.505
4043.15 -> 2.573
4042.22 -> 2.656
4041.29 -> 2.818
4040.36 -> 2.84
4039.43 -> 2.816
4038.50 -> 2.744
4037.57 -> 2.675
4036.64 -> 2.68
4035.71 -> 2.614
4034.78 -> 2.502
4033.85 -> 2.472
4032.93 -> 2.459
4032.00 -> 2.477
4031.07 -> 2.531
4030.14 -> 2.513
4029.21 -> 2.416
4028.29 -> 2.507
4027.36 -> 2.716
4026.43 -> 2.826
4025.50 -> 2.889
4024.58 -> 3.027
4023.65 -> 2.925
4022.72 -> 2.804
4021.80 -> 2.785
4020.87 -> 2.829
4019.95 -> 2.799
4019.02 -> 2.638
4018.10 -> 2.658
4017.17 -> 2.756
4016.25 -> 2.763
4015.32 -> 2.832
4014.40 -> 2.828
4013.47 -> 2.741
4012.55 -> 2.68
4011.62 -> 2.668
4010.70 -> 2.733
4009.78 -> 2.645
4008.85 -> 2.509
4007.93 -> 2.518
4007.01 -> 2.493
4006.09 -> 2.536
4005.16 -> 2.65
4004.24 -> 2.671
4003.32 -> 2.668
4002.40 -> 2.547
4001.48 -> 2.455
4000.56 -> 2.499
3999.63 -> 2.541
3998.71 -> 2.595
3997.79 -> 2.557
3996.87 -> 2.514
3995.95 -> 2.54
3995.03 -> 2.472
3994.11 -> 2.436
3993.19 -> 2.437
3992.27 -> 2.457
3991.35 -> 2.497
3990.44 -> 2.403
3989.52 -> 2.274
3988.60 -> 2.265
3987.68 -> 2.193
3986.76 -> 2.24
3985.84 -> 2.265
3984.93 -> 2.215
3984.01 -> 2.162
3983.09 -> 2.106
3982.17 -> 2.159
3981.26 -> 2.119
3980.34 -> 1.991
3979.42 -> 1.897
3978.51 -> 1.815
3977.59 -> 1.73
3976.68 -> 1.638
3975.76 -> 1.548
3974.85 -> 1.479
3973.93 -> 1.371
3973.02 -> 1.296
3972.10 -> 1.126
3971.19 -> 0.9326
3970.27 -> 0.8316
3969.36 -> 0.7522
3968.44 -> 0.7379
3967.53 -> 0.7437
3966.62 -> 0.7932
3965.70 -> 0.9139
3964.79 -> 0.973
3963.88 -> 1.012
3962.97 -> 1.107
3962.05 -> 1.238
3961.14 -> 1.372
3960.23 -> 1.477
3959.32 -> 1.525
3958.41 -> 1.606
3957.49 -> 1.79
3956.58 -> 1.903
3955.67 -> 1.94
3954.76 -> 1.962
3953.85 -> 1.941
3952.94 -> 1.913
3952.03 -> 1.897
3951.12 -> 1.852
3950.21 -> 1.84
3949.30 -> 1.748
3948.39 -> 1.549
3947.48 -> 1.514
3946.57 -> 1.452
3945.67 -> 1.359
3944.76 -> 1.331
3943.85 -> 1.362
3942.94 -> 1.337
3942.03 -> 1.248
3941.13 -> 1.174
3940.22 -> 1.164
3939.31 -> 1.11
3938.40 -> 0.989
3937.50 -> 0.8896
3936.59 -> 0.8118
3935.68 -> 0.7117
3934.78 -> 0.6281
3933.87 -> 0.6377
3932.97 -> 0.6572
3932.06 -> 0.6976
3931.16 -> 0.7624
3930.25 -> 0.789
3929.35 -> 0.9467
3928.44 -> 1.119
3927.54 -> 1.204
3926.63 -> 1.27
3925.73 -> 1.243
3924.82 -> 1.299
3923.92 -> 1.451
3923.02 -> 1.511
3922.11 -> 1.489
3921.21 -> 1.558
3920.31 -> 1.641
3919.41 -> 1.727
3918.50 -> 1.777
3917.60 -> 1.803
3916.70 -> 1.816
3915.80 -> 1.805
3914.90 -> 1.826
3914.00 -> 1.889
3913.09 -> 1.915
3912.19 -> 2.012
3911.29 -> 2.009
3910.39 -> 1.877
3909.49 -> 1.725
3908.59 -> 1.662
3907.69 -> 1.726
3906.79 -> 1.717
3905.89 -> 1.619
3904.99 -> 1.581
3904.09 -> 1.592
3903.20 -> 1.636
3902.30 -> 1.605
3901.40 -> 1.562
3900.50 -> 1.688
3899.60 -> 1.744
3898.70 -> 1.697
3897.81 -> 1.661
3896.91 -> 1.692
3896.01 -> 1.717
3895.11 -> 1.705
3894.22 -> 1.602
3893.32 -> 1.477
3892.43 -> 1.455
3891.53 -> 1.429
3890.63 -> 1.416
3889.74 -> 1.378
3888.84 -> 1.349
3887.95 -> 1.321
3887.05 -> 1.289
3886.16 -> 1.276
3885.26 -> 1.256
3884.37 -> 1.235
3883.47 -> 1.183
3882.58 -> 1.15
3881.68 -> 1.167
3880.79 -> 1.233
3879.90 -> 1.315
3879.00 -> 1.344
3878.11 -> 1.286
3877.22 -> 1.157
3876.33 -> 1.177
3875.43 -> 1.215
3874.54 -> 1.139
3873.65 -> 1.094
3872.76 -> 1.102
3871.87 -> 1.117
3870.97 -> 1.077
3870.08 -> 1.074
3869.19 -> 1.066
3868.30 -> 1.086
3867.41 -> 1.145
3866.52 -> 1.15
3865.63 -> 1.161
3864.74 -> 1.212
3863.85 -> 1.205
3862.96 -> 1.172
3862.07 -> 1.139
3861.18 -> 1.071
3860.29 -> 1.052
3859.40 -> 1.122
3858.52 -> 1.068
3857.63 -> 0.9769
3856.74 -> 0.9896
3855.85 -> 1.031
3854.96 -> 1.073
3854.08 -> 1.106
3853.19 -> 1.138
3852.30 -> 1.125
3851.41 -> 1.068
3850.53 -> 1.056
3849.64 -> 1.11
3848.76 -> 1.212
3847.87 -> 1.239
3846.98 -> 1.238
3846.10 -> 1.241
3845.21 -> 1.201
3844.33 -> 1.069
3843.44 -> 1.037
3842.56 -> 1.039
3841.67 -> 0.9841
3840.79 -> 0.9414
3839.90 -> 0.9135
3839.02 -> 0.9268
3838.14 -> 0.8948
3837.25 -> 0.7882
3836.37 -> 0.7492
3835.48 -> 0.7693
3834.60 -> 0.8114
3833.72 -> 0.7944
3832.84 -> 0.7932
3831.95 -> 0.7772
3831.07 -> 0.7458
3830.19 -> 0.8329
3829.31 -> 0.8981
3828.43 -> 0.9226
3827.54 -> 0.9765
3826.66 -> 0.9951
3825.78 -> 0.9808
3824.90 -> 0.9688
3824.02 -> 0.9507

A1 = 2.05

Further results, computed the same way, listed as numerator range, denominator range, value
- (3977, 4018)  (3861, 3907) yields 1.92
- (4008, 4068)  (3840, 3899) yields 2.32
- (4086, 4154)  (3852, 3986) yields 2.01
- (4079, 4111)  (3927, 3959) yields 2.13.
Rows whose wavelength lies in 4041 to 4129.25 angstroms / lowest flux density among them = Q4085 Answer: 2.213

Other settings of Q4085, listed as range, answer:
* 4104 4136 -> 2.301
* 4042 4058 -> 2.296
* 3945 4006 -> 0.7379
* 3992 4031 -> 2.416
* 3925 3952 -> 0.6281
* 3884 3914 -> 1.235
